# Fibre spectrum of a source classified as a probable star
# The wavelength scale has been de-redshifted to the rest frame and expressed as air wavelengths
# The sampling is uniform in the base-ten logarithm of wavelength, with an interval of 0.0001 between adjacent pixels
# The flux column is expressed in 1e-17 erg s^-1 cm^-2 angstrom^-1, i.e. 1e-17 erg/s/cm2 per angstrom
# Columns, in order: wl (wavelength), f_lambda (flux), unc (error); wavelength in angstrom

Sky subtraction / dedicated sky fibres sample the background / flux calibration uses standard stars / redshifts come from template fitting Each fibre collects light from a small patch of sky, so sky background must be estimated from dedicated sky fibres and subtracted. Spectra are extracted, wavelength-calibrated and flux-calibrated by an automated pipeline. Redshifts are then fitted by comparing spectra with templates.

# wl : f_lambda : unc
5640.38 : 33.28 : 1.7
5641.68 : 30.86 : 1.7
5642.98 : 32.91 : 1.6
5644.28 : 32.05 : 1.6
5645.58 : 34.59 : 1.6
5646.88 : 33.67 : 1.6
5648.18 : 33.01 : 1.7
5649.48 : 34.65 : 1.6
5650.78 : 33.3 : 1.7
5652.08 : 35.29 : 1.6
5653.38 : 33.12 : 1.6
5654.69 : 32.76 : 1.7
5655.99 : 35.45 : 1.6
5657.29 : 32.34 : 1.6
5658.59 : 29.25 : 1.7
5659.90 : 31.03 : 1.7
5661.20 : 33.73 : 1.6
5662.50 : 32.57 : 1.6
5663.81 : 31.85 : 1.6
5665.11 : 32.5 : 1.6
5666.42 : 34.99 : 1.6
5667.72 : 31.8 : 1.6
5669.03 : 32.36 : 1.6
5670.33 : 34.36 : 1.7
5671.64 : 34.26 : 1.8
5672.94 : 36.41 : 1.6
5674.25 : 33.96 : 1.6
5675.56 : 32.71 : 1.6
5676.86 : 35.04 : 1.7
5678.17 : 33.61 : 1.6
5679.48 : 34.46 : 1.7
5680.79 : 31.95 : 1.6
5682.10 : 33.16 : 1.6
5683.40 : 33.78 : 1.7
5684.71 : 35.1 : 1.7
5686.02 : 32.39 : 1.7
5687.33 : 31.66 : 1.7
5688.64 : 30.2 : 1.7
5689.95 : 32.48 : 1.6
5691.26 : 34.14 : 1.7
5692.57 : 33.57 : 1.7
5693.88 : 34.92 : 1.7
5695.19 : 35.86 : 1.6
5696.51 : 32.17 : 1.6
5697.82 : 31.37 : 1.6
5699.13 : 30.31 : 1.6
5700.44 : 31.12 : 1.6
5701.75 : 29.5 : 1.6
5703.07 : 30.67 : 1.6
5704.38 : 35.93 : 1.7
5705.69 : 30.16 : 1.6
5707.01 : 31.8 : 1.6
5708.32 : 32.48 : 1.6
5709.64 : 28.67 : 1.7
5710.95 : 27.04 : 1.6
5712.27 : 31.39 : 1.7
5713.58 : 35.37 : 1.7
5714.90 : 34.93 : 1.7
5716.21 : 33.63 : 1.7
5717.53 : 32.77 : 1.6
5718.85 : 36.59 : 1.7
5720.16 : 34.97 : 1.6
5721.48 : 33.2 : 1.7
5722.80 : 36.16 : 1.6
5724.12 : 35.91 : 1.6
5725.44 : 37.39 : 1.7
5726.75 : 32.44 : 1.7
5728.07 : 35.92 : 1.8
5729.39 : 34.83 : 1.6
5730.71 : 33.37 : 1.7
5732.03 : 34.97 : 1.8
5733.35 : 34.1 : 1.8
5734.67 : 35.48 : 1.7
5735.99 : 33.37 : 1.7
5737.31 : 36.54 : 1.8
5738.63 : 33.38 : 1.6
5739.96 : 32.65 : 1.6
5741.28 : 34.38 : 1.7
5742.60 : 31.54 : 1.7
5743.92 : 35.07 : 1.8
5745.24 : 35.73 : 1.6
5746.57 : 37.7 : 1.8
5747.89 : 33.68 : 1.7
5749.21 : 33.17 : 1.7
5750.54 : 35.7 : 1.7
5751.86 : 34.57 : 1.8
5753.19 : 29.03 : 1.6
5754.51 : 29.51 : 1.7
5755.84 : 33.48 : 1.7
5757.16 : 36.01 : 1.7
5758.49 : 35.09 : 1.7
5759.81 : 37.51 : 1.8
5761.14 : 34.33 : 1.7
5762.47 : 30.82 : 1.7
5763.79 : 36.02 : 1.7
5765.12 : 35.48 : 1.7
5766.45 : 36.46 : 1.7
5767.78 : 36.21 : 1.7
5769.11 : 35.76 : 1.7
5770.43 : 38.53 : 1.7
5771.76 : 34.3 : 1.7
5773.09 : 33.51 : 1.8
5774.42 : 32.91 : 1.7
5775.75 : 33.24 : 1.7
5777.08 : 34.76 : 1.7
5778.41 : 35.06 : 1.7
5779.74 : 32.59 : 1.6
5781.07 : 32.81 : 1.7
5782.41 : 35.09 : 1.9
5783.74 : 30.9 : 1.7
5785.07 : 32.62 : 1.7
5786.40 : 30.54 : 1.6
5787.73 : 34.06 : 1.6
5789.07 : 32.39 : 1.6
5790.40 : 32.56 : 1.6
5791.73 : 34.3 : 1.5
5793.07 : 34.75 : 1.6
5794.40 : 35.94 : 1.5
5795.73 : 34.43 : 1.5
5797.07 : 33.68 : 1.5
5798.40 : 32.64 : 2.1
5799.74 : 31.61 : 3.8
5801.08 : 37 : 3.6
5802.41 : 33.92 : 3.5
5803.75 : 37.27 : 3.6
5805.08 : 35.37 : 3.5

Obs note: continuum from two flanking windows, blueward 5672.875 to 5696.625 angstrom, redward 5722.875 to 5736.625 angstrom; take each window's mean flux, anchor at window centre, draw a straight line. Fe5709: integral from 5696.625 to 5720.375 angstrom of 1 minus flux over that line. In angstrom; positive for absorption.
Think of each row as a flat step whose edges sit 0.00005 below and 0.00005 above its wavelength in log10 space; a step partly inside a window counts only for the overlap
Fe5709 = 1.5 angstrom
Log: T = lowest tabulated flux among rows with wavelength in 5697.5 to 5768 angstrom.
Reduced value 27.04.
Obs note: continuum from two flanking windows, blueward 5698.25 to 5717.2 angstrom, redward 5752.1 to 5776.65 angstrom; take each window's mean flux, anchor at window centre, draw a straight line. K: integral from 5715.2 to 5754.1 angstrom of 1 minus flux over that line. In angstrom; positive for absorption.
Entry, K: -1.73 angstrom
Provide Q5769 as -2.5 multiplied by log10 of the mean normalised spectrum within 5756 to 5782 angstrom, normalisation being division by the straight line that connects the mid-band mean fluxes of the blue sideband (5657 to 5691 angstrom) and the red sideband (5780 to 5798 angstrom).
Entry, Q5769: -0.047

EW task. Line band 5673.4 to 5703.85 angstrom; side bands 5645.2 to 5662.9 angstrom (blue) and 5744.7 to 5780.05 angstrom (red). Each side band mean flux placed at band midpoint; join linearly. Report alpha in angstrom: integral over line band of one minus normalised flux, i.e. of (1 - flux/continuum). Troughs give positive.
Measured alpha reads 0.7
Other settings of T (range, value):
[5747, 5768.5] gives 29.03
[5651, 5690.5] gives 29.25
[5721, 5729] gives 32.44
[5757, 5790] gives 30.54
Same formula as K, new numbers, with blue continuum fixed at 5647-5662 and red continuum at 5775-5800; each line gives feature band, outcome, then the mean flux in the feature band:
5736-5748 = -0.43 angstrom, 34.5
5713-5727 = -0.70 angstrom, 34.9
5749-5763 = -0.12 angstrom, 33.6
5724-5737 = -0.59 angstrom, 34.8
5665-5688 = -0.31 angstrom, 33.6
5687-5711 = 0.93 angstrom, 31.9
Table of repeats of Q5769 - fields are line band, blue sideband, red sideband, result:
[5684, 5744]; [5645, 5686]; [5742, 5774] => 0.024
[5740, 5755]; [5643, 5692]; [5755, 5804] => 0.009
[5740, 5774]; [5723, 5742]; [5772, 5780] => -0.011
